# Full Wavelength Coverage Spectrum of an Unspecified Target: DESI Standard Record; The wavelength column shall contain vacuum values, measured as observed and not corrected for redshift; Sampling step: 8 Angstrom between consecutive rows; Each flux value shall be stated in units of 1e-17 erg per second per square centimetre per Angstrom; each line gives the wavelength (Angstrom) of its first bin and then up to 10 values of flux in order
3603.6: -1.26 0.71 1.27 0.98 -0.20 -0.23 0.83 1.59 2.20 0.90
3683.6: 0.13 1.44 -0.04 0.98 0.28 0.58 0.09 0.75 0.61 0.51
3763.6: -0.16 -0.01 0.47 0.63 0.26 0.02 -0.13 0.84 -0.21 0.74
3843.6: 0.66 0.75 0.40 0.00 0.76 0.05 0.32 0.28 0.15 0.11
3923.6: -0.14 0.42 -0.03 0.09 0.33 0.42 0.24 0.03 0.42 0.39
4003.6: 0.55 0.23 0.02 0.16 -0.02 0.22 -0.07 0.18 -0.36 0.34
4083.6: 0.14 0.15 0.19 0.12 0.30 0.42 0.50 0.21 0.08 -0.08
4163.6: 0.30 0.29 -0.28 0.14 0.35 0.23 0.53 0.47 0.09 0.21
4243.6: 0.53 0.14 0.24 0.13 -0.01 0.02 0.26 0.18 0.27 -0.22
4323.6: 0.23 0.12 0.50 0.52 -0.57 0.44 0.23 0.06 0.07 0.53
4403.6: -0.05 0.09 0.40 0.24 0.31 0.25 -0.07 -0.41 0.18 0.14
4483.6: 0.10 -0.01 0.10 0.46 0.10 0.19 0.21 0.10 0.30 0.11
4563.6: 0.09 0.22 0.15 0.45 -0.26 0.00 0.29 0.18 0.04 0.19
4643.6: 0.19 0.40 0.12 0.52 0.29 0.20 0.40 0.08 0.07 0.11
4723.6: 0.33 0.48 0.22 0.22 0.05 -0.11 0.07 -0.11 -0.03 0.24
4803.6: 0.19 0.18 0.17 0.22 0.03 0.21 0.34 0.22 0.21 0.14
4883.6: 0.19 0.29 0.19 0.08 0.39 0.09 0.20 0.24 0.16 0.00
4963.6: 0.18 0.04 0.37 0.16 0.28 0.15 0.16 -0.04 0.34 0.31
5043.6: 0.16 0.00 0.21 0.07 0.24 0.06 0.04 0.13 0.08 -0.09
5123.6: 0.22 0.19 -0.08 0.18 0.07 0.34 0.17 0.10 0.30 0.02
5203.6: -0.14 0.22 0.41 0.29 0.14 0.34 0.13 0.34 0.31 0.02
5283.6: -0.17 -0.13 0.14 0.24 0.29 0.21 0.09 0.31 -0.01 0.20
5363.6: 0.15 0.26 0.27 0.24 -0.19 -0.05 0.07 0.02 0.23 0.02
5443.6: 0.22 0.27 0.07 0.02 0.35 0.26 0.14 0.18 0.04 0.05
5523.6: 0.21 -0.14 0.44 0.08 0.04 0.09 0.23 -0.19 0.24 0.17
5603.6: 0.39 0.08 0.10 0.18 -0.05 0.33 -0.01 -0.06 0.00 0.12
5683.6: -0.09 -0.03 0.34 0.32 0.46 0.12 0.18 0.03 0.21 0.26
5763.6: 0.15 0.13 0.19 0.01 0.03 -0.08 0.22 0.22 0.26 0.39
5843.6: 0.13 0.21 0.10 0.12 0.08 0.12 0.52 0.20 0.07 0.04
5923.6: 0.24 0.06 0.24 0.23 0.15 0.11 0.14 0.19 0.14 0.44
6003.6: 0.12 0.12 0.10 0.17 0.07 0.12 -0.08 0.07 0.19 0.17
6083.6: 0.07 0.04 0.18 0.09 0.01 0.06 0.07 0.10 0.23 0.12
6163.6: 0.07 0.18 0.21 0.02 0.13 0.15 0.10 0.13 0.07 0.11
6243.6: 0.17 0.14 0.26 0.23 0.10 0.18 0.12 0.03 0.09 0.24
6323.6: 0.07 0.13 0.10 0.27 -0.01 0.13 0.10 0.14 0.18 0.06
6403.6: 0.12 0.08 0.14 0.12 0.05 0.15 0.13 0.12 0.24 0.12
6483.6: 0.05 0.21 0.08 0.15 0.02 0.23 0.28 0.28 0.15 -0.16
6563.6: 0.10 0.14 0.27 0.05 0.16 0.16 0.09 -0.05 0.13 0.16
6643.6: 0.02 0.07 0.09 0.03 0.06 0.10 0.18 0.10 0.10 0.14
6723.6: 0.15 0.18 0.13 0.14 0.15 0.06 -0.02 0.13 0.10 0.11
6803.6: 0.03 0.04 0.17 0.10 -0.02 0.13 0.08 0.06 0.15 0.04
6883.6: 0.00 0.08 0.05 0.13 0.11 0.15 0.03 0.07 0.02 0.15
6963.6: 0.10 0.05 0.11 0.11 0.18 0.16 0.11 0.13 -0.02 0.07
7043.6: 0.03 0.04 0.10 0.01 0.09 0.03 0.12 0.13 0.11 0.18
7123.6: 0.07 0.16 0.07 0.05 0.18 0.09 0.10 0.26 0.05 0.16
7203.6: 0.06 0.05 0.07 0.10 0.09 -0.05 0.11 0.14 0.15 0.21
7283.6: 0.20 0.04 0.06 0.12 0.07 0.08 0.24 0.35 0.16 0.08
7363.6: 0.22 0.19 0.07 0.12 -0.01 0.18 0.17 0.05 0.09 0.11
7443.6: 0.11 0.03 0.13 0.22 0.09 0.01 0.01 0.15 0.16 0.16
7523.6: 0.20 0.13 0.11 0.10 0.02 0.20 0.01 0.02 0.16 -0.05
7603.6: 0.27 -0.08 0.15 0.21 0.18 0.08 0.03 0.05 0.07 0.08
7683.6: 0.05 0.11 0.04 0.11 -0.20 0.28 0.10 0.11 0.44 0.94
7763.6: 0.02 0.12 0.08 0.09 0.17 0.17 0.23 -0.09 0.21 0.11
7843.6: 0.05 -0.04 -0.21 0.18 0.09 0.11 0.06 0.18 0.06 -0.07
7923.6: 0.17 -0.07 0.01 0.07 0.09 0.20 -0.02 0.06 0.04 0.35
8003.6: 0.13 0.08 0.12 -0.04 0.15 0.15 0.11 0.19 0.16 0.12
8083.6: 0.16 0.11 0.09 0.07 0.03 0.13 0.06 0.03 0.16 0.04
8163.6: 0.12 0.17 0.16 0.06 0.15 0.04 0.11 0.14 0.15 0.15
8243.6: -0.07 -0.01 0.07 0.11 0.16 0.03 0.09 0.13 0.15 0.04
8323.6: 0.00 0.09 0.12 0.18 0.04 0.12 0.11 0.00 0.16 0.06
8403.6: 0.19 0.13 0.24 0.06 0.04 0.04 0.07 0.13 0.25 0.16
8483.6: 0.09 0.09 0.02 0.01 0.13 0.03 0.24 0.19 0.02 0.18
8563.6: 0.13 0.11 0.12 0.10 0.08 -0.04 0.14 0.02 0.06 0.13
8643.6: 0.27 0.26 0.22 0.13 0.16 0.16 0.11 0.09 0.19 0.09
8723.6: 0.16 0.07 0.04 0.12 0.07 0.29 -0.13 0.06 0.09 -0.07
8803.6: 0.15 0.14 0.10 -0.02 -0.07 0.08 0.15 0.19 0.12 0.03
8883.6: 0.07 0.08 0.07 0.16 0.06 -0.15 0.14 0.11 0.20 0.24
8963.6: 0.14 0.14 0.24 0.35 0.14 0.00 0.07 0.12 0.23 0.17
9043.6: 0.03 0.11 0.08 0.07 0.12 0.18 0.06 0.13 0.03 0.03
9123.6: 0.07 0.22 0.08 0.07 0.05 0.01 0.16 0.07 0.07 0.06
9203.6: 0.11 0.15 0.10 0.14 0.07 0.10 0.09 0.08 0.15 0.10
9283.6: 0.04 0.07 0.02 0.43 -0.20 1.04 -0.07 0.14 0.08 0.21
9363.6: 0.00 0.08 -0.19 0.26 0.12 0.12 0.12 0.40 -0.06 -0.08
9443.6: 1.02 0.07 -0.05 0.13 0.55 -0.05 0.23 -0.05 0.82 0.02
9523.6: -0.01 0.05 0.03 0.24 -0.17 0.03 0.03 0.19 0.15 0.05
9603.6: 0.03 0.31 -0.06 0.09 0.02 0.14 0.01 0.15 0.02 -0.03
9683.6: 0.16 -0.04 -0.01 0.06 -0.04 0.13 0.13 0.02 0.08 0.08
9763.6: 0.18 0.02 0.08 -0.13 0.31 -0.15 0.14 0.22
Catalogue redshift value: 1.08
